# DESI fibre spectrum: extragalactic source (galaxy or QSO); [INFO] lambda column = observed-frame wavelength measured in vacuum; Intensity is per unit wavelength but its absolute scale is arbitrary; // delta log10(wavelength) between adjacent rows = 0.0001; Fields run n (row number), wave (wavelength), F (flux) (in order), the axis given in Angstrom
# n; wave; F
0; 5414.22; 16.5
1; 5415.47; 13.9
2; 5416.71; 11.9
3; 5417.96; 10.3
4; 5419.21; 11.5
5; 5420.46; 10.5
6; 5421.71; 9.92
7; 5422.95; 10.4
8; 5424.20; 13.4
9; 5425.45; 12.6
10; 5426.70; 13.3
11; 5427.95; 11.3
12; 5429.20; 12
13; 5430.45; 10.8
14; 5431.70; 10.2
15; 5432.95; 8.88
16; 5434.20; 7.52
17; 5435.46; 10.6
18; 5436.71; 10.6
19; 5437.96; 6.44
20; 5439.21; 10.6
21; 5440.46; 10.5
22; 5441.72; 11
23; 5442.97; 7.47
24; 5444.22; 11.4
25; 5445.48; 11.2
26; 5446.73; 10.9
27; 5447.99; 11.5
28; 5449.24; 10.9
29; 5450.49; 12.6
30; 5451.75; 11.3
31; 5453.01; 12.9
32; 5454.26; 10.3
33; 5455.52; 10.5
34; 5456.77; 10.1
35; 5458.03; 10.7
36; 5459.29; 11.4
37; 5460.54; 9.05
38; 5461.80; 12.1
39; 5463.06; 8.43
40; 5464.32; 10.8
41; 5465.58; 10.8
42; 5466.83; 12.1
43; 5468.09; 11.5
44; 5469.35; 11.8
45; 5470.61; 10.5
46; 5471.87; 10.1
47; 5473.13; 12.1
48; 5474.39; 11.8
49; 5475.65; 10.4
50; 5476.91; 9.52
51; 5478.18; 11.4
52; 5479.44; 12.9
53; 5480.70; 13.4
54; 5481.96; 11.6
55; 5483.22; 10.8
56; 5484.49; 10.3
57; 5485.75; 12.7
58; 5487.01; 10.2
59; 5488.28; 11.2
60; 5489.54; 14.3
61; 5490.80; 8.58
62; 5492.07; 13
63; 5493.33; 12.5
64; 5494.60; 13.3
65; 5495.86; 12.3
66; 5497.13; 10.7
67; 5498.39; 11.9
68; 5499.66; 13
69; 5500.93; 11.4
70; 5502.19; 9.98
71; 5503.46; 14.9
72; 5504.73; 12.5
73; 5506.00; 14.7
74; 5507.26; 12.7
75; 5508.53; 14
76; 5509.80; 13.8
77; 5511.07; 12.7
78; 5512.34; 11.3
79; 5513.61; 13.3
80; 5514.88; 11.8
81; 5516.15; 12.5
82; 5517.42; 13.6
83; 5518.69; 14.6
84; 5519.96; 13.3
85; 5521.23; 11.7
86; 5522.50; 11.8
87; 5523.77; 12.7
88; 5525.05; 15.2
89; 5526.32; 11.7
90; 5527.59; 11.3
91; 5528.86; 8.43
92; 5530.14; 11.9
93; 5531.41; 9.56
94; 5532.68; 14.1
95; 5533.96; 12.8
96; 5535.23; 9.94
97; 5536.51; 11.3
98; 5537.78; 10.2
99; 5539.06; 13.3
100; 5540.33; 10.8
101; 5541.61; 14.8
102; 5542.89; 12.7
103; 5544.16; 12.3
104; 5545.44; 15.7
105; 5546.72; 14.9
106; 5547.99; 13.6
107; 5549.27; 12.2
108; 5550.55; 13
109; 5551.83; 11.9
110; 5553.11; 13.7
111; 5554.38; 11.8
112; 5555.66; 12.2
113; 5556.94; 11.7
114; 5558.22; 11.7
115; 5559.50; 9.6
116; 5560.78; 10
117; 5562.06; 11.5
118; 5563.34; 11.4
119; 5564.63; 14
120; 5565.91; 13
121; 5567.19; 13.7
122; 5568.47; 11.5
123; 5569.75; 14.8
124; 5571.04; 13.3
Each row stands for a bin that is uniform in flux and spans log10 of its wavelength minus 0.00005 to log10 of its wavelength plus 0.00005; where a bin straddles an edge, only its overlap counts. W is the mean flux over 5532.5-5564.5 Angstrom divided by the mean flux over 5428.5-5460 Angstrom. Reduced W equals 1.17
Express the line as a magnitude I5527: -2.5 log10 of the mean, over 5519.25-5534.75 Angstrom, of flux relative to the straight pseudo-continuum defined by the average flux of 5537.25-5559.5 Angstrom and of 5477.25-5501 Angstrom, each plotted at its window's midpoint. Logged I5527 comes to 0.029 mag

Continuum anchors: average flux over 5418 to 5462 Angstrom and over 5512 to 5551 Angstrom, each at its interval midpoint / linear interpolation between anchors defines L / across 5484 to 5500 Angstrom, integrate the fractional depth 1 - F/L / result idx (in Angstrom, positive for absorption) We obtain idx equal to -0.2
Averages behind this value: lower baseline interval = 10.7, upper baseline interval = 12.5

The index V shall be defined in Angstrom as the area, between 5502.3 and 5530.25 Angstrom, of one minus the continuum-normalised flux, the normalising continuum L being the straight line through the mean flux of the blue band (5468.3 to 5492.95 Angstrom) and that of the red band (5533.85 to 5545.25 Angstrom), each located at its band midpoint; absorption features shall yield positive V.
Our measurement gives -2.1 Angstrom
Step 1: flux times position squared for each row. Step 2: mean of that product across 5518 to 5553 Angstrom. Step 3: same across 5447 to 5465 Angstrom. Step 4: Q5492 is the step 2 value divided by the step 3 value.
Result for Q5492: 1.2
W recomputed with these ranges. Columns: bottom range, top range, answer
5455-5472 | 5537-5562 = 1.16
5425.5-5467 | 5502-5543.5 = 1.17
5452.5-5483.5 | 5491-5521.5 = 1.14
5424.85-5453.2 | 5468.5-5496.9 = 1.08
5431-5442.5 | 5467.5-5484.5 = 1.18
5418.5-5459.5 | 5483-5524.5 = 1.15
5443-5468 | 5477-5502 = 1.08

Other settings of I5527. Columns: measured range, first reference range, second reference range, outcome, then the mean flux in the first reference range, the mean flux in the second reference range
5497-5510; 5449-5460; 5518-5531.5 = -0.08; 11.2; 12.1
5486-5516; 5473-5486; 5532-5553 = -0.04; 11.5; 12.7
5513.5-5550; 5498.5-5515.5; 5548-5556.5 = 0.01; 12.7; 12.5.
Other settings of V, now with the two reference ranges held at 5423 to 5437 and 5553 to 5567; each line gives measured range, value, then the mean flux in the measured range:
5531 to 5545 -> -0.4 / 12.1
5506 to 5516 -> -1.2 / 12.9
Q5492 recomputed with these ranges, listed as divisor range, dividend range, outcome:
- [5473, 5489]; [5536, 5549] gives 1.16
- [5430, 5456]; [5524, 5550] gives 1.23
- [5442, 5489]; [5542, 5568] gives 1.17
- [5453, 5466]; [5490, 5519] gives 1.21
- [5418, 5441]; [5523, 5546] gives 1.19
